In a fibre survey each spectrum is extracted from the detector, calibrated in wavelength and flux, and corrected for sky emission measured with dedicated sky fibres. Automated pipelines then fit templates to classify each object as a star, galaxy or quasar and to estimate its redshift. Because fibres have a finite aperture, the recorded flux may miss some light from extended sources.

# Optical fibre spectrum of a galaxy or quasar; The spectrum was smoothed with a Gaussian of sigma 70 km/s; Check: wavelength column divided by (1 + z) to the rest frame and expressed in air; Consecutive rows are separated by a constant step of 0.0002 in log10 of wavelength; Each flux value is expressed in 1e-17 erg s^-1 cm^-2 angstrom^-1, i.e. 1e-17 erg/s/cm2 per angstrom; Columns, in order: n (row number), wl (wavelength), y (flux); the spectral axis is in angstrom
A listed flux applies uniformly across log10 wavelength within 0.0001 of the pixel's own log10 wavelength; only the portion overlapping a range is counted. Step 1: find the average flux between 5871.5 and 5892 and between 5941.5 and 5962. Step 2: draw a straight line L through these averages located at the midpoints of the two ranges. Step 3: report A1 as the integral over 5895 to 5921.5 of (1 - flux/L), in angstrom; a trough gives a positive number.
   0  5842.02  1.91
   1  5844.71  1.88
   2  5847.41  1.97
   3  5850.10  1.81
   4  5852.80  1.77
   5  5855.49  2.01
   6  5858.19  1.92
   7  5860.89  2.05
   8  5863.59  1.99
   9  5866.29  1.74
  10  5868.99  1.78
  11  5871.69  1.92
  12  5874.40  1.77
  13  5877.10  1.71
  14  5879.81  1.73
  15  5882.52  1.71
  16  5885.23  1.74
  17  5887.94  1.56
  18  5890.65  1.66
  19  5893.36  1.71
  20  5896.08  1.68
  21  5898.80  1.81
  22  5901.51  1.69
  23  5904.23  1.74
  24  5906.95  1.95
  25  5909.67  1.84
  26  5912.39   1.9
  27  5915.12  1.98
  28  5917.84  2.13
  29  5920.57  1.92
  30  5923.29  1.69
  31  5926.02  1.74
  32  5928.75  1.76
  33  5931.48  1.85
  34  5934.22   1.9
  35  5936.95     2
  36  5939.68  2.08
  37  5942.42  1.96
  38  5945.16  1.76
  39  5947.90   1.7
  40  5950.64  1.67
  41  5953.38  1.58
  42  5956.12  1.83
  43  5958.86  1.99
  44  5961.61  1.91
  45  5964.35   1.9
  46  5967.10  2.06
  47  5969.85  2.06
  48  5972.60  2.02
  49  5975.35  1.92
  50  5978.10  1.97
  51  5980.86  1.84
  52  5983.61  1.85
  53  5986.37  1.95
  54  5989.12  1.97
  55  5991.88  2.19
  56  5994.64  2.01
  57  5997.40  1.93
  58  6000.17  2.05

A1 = -1.8 angstrom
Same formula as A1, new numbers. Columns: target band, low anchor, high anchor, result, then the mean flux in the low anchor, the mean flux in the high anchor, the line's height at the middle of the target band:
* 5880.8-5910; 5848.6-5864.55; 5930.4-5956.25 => 2.3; 1.92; 1.83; 1.88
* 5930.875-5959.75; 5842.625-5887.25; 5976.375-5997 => 1.2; 1.84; 1.97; 1.92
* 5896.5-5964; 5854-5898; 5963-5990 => 1.1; 1.79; 1.95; 1.88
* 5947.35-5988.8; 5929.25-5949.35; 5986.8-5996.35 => 1.8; 1.89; 2.04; 1.97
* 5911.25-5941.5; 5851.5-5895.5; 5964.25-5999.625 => -0.3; 1.8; 1.98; 1.89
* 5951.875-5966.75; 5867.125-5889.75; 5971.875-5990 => 0.3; 1.74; 1.93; 1.89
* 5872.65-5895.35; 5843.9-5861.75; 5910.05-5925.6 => 2.5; 1.91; 1.91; 1.91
